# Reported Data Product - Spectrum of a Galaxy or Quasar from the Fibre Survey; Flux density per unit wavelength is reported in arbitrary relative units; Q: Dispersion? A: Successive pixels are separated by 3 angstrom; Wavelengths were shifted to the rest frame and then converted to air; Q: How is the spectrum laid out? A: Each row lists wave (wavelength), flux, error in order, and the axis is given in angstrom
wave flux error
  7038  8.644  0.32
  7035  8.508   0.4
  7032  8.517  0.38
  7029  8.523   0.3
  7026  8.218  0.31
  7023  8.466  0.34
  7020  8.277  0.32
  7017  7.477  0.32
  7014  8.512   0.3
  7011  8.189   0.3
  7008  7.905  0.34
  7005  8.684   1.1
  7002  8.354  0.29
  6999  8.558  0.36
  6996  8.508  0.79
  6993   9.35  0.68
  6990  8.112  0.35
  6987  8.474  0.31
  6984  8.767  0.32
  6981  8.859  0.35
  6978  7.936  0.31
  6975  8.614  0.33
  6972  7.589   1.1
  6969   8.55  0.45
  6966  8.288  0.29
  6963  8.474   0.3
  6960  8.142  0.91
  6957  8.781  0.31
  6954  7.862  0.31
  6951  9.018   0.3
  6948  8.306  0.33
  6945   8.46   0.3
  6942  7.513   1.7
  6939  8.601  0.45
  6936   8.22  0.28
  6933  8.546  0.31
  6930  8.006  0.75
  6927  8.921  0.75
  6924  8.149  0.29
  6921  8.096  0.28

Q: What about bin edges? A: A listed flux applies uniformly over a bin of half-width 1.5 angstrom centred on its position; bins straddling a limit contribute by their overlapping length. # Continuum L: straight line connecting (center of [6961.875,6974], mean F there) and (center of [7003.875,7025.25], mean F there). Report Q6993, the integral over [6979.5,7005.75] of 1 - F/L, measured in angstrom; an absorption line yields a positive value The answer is -1.3 angstrom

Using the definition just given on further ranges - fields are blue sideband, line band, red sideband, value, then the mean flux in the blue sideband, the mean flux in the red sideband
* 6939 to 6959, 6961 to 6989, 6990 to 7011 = 0.12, 8.34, 8.5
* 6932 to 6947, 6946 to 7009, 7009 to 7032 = -1.41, 8.26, 8.25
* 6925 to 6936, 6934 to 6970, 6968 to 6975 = -0.28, 8.44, 8.15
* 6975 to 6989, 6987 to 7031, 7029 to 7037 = 0.74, 8.51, 8.52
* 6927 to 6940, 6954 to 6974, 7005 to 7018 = 0.03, 8.4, 8.12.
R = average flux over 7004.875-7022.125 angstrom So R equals 8.14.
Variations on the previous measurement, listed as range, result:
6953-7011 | 8.41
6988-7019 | 8.37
